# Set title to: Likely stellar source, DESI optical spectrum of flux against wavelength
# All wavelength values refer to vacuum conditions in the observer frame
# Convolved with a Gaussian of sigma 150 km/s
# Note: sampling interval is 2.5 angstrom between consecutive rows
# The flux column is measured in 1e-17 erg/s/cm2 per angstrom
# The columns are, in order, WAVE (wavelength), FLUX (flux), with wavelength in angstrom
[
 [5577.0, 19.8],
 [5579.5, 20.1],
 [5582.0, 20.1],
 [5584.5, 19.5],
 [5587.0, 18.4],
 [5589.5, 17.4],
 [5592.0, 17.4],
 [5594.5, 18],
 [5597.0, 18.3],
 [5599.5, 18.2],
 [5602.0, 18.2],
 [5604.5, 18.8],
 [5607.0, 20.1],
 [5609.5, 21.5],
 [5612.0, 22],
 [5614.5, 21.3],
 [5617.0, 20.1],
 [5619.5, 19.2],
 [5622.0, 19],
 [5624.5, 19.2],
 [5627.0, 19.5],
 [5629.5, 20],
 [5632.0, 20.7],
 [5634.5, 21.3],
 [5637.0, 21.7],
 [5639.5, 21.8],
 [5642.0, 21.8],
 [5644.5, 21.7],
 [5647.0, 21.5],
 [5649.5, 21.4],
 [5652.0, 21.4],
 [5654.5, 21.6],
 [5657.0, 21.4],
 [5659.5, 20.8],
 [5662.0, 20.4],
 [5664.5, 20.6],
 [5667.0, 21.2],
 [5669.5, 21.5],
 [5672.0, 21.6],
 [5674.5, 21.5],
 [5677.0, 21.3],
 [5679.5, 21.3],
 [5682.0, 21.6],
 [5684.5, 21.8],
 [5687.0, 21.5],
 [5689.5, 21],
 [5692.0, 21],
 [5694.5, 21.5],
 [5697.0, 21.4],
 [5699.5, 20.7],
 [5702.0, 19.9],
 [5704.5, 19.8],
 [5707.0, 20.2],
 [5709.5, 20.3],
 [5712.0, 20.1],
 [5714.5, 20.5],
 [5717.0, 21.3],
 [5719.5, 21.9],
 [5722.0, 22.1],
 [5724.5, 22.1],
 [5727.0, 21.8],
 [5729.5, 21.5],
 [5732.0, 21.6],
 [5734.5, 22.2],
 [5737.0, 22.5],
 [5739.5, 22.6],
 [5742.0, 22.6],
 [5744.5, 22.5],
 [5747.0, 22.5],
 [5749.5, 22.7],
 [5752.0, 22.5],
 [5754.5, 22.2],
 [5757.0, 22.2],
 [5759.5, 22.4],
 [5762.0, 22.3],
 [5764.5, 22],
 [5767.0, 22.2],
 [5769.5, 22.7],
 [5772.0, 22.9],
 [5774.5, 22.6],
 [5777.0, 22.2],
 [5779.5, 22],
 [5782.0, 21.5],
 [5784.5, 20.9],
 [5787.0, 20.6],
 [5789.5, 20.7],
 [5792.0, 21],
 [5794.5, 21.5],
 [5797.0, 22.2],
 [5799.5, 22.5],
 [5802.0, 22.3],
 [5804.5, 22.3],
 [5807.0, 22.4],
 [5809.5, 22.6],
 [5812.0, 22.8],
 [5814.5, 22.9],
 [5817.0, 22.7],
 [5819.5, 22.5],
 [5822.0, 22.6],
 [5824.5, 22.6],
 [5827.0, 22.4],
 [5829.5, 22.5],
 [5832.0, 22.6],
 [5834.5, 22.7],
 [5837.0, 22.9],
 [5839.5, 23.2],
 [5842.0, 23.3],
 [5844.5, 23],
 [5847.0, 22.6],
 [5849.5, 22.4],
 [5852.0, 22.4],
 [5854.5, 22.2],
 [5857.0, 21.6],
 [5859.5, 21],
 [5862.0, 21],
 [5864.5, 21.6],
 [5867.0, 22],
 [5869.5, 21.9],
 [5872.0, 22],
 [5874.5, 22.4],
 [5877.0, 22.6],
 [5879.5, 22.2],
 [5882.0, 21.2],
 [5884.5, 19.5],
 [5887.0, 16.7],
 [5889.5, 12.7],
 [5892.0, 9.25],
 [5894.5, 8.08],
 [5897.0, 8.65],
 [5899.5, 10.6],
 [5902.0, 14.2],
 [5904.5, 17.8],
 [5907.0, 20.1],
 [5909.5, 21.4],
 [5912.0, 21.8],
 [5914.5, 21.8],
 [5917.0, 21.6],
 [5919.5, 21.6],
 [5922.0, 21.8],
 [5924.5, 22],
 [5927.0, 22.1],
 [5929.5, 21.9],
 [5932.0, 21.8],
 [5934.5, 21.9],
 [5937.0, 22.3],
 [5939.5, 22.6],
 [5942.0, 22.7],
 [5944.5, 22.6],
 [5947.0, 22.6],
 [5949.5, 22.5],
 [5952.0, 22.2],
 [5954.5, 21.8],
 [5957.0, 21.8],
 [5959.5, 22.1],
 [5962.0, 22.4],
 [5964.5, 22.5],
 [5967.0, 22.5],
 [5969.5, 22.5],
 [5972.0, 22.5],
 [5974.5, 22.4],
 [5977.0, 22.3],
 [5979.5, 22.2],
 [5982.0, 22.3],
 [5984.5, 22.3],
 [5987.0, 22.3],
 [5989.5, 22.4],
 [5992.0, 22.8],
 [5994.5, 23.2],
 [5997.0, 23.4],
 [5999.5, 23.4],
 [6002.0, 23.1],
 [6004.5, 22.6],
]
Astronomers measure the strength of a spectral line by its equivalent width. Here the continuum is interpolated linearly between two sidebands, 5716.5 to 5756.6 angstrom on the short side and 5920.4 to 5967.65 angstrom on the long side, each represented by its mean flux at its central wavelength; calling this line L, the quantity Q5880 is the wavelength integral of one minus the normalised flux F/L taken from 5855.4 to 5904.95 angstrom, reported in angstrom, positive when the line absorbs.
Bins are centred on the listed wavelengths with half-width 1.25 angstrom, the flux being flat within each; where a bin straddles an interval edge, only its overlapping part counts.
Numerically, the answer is 9.64 angstrom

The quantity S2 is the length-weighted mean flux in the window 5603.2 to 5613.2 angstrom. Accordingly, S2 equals 20.6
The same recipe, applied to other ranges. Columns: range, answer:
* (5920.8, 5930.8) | 21.9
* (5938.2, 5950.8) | 22.6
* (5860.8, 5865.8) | 21.3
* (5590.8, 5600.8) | 18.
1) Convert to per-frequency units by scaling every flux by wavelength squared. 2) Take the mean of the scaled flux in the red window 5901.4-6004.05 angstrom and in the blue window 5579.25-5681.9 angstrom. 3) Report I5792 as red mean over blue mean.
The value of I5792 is 1.21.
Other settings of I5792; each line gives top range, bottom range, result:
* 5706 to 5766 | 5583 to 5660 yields 1.13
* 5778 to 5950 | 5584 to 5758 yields 1.07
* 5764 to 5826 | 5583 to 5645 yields 1.19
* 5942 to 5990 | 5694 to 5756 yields 1.12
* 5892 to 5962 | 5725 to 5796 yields 0.96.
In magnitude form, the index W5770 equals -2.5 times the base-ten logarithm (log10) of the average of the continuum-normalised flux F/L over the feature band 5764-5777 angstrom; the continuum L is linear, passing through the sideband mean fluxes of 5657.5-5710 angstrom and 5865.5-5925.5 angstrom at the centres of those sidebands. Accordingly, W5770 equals -0.128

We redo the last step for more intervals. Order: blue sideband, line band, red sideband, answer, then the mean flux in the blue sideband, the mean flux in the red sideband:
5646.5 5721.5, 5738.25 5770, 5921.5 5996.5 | -0.05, 21.1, 22.3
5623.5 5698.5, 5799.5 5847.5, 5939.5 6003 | -0.04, 21.2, 22.5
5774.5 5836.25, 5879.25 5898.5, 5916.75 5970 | 0.47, 22.1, 22.2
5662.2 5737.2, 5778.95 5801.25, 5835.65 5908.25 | -0.06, 21.2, 19.3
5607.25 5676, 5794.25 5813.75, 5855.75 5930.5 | -0.14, 20.9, 19.1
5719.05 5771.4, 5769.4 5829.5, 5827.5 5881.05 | 0.01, 22.3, 22.3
